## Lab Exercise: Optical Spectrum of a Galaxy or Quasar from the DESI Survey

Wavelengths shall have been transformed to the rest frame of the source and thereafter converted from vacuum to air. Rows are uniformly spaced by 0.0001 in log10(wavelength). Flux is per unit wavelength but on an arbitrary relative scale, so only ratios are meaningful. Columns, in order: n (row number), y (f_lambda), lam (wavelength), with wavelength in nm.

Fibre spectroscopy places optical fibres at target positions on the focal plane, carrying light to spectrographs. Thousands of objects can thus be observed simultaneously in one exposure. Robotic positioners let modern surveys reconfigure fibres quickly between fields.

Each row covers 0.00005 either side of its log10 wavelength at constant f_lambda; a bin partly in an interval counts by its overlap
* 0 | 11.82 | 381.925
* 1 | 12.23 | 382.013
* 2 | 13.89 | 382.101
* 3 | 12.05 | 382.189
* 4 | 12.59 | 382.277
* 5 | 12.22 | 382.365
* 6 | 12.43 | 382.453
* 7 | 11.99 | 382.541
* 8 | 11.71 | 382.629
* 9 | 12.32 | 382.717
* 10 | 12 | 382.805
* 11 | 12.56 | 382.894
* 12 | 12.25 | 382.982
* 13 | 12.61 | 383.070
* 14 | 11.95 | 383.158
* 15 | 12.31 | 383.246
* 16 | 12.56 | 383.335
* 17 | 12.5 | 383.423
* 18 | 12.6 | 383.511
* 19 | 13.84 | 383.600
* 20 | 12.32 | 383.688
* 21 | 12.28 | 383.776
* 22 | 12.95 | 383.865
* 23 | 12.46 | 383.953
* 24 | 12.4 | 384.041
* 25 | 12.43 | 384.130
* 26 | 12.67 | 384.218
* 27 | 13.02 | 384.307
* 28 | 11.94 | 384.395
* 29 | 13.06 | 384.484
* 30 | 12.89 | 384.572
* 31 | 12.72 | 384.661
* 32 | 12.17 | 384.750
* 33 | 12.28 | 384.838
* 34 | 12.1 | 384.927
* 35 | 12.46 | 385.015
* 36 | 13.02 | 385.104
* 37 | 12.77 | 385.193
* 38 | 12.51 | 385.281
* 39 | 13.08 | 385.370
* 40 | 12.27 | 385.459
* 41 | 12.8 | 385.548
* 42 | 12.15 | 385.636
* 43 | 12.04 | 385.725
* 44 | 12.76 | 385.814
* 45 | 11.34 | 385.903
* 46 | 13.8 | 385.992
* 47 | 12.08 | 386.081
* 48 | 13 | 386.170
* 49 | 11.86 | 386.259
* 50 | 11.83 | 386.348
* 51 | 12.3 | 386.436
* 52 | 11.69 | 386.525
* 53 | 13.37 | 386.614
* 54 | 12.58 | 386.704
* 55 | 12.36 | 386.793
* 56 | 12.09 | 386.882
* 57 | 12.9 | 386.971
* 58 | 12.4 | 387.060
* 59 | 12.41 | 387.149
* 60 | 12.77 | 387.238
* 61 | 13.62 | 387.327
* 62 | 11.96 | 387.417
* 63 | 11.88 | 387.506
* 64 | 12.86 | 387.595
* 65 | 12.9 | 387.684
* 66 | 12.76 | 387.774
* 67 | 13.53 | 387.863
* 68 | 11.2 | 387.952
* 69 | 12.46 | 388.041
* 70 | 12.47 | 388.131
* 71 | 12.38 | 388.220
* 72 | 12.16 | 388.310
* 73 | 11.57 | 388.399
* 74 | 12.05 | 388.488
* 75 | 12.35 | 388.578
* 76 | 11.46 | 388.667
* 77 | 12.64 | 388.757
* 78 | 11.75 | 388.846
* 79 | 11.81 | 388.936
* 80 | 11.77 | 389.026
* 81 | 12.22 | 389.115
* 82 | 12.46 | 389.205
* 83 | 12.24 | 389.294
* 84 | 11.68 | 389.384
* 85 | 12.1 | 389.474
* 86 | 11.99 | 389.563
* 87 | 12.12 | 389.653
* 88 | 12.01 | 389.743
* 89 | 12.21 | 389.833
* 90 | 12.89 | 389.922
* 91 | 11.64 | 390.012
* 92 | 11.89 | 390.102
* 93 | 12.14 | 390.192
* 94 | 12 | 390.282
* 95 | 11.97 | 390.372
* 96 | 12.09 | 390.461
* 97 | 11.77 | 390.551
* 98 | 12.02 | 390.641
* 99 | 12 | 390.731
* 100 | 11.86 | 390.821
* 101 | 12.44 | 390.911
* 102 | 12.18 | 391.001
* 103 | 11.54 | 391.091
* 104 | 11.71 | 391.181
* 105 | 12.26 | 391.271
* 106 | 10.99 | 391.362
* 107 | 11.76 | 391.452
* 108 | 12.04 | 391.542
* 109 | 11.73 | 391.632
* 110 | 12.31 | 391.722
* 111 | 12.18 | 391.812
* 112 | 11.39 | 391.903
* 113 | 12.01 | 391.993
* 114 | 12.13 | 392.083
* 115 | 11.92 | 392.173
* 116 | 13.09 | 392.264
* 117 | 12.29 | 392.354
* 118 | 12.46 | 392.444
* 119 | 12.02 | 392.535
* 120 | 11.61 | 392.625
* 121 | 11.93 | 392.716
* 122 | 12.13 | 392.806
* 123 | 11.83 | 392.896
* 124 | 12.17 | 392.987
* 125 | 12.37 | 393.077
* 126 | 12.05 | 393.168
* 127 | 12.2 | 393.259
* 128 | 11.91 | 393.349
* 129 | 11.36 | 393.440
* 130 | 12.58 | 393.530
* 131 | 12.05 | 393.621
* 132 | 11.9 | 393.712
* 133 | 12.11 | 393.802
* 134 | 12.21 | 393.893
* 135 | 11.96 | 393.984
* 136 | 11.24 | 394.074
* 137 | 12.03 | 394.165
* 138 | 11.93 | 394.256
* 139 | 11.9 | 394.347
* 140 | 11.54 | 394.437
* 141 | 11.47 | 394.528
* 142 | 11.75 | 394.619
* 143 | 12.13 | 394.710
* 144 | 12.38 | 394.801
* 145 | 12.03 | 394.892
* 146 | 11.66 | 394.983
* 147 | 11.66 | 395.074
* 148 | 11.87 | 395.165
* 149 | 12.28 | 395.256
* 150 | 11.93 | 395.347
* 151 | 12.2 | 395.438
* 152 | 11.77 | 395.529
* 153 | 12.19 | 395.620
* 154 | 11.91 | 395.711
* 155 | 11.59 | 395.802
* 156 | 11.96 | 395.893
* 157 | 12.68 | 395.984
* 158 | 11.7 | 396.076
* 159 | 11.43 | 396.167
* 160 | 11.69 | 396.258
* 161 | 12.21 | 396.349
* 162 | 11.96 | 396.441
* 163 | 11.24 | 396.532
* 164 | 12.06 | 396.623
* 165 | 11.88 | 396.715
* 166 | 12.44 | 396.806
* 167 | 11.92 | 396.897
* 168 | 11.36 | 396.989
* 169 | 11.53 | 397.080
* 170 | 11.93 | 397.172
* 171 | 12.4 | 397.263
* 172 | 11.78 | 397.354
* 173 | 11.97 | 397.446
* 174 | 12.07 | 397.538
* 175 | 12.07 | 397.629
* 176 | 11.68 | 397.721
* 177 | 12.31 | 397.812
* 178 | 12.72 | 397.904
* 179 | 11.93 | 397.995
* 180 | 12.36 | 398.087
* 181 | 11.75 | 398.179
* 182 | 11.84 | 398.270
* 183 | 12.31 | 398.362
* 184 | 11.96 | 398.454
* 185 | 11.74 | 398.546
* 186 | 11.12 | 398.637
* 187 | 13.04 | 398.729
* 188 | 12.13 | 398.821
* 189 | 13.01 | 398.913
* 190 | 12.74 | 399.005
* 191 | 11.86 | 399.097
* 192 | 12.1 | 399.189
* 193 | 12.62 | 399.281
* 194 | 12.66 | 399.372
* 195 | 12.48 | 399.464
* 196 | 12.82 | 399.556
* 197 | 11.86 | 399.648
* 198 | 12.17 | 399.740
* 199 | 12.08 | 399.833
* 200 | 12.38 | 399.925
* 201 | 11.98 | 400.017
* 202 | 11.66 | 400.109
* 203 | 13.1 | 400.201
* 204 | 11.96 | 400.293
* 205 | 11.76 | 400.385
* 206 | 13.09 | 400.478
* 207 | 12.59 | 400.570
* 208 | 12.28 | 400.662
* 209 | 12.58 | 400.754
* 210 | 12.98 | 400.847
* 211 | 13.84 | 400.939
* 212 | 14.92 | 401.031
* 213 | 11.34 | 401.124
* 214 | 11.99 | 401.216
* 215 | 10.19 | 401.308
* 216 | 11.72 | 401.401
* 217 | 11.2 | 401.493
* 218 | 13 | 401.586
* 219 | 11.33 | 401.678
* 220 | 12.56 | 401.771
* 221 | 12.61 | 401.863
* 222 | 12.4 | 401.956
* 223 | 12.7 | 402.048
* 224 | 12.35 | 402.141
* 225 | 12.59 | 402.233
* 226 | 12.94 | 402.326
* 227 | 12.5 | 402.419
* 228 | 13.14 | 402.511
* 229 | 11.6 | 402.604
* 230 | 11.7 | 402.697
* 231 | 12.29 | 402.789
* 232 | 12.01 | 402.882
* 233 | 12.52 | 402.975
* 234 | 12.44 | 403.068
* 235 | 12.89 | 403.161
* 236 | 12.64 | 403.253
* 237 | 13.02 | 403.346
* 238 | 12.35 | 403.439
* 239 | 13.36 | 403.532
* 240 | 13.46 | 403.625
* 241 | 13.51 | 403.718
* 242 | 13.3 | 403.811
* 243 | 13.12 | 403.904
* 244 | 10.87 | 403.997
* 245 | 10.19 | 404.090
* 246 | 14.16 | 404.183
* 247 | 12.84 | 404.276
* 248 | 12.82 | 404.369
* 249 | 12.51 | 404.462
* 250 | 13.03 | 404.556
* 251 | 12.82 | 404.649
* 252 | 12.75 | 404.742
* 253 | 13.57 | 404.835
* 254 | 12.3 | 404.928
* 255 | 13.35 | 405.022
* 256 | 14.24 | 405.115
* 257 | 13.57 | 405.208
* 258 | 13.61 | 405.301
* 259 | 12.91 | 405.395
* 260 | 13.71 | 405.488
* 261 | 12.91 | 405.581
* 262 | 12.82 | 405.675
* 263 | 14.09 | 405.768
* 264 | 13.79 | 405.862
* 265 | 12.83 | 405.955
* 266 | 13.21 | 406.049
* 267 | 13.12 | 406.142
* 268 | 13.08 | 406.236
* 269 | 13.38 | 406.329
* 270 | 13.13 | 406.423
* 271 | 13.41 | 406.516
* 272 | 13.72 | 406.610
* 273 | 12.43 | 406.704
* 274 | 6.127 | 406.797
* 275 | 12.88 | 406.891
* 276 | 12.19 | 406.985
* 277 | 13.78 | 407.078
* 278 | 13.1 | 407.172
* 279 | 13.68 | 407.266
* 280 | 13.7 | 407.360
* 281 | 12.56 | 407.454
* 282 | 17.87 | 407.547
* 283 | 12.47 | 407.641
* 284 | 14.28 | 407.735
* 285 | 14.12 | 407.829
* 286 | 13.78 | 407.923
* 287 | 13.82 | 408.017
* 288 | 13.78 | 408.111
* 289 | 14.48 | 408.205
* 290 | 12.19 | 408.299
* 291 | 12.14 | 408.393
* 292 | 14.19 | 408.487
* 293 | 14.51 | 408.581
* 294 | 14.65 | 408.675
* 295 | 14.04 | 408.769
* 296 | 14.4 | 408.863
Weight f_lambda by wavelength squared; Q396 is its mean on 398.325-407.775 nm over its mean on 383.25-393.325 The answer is 1.1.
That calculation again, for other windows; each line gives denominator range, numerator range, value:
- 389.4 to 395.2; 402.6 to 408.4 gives 1.16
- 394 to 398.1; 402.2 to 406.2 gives 1.12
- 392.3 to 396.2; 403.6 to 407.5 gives 1.14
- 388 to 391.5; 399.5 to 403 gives 1.09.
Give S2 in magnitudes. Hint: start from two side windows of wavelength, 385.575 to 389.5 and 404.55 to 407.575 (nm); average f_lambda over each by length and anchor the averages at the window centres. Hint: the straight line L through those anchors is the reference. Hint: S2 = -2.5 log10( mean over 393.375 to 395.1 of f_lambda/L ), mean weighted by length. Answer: 0.06 mag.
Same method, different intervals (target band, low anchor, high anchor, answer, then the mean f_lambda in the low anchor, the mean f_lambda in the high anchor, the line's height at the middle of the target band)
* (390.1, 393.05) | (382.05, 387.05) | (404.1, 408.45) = 0.06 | 12.5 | 13.2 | 12.7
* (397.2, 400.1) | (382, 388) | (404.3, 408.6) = 0.07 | 12.5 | 13.2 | 13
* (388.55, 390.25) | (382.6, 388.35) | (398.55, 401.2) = 0.04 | 12.5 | 12.5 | 12.5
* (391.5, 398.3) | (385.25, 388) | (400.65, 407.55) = 0.06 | 12.5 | 12.8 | 12.6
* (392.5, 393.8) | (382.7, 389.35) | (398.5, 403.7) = 0.04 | 12.4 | 12.4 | 12.4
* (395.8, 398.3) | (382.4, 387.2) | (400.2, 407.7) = 0.06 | 12.5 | 12.8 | 12.7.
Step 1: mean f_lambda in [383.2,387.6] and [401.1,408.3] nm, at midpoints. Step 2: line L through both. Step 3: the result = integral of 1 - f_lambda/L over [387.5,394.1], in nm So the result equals 0.28 nm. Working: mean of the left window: 12.5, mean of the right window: 12.8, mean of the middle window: 12.1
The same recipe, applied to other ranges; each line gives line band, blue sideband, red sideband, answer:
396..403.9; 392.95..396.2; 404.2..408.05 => 0.150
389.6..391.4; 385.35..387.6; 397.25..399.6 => 0.056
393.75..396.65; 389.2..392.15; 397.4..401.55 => 0.054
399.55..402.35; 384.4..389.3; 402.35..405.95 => 0.095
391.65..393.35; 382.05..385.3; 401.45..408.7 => 0.079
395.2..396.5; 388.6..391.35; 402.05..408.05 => 0.045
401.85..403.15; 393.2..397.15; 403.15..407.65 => 0.028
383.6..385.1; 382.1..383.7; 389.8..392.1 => -0.027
